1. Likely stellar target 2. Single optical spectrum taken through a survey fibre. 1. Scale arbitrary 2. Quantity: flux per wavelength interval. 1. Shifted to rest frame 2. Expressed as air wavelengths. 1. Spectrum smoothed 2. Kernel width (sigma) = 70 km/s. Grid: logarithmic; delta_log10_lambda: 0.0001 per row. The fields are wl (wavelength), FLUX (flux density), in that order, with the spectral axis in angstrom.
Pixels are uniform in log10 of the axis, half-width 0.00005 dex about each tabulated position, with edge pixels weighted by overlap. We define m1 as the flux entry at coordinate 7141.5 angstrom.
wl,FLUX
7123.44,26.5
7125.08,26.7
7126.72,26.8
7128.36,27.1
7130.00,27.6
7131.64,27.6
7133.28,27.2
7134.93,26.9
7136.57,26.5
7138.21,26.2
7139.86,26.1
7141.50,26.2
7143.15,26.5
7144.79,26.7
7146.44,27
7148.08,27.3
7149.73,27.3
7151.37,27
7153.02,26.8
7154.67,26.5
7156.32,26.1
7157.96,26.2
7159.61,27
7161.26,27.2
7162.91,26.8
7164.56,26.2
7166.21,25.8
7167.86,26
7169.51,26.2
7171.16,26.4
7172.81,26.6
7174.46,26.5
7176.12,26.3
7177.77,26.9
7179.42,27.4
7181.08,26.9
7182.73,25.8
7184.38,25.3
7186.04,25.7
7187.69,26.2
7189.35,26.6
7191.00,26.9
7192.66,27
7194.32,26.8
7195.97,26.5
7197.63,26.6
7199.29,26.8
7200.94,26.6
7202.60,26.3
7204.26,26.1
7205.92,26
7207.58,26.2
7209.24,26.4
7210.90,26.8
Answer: 26.2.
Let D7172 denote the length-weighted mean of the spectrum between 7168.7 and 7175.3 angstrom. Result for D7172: 26.4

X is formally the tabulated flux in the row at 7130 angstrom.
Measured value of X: 27.6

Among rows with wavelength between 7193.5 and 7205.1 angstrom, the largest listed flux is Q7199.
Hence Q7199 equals 26.8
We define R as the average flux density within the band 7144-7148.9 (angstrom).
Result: 27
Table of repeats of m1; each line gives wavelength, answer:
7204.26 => 26.1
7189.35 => 26.6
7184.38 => 25.3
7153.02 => 26.8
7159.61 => 27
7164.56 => 26.2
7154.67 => 26.5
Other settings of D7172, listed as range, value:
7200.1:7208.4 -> 26.3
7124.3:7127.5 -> 26.8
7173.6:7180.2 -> 26.8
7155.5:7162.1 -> 26.6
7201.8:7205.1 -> 26.2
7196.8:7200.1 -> 26.7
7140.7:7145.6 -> 26.5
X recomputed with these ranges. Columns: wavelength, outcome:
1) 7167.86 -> 26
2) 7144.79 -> 26.7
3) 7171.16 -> 26.4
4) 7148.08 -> 27.3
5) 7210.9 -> 26.8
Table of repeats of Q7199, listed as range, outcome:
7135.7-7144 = 26.5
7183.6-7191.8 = 26.9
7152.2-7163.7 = 27.2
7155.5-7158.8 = 26.2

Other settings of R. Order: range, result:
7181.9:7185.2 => 25.6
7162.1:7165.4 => 26.5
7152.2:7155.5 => 26.6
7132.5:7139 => 26.7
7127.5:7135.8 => 27.3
